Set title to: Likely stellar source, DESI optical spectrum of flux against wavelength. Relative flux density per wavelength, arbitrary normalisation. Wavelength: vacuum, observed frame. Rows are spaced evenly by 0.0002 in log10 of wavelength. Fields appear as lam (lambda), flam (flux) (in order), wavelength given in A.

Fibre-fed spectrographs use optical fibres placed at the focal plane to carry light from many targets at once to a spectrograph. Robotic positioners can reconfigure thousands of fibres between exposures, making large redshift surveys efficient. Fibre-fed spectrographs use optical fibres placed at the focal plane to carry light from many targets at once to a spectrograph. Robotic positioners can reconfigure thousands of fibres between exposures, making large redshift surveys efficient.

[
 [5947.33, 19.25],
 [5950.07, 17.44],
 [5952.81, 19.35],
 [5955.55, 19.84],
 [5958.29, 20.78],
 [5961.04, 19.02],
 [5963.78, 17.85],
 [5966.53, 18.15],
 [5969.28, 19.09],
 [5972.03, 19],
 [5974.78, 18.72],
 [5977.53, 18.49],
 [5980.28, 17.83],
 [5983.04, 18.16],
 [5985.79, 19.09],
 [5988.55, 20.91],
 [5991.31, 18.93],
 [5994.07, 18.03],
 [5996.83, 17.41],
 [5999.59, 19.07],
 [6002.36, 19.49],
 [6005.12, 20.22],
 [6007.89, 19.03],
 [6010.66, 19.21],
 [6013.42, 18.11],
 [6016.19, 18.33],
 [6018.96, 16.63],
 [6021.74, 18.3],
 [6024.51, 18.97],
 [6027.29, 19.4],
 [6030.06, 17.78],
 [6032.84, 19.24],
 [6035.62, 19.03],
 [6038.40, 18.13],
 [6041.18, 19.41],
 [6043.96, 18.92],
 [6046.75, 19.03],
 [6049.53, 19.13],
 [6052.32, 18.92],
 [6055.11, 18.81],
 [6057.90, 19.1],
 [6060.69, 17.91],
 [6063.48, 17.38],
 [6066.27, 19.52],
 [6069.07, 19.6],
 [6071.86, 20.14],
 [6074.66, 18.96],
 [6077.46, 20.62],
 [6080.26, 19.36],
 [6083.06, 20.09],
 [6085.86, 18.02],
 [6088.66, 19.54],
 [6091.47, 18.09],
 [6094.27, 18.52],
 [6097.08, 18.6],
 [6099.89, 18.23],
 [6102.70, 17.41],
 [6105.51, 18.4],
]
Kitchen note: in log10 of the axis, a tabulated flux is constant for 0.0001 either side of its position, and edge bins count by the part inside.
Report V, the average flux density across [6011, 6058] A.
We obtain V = 18.7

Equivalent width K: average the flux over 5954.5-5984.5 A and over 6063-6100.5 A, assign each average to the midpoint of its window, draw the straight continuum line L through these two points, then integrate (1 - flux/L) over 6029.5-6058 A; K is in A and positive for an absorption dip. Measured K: 0.2 A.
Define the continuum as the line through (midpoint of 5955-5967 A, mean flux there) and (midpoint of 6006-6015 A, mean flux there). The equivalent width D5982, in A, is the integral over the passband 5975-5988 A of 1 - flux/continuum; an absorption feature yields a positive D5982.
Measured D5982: 0.3 A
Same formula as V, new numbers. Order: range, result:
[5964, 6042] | 18.7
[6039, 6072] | 18.9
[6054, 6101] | 19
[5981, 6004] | 18.9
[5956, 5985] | 18.8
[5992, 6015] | 18.8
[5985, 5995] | 19.3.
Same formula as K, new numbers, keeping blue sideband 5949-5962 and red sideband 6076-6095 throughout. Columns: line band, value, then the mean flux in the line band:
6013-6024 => 0.78 A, 17.9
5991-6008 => 0.37 A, 18.9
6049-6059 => 0.14 A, 19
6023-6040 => 0.44 A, 18.8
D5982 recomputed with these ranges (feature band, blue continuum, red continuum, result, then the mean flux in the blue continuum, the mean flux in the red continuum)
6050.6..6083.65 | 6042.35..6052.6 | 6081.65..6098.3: -0.4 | 19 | 18.8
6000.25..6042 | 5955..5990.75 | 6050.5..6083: 0.7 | 19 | 19.2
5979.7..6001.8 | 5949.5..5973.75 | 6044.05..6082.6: 0.3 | 19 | 19.1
